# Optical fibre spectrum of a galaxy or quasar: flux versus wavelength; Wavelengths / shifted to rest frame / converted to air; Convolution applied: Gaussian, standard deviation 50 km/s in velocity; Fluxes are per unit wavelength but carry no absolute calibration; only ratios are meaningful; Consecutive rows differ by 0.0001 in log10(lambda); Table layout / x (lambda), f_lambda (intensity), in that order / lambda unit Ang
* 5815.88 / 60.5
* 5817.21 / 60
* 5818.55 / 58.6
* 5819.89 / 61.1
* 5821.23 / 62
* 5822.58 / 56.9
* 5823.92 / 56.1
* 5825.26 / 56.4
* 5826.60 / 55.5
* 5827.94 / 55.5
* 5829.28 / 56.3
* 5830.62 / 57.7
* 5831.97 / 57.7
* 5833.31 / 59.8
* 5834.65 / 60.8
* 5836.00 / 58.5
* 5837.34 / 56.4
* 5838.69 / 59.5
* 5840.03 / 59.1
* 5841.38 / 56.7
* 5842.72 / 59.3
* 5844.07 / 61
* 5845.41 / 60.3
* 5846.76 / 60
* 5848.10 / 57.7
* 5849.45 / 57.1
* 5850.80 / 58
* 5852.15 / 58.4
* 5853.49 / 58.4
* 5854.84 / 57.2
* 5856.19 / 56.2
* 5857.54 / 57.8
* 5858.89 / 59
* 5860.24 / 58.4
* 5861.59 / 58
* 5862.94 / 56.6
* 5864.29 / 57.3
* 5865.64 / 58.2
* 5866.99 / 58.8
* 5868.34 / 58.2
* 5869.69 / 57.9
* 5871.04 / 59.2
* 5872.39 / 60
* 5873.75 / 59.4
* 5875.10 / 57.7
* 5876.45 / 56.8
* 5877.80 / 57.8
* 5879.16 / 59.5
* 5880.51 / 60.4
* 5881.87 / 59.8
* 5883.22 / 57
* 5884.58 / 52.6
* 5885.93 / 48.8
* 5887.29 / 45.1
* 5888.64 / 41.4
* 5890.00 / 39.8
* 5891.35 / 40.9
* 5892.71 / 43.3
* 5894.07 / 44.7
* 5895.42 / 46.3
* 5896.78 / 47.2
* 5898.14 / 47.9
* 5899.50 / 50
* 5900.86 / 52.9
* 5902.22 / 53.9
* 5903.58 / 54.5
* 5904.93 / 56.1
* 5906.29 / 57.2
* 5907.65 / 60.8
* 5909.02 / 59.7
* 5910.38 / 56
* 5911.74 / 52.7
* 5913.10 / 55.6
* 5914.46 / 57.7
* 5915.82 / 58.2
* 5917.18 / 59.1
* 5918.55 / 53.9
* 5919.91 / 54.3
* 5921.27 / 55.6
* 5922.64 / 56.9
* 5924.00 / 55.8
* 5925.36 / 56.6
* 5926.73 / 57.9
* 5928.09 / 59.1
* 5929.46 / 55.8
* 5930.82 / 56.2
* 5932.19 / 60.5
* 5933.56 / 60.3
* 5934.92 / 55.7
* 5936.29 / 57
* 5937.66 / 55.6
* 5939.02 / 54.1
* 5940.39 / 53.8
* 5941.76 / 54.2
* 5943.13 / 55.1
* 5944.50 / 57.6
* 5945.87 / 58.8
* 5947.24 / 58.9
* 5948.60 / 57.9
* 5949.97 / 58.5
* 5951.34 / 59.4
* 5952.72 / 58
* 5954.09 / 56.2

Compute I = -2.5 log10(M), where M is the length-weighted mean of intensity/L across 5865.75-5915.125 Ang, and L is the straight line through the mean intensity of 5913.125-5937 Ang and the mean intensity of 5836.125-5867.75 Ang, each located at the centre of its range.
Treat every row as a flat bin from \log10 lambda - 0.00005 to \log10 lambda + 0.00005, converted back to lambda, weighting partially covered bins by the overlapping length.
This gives 0.08 mag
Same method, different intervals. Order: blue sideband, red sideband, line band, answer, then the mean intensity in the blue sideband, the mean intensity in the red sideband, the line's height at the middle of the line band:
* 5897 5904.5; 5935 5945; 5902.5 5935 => -0.07 mag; 51.7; 55.3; 53.4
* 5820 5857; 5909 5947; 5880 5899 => 0.19 mag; 58.1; 56.5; 57.2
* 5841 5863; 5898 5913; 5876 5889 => 0.04 mag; 58.3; 55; 56.4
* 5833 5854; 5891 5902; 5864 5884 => -0.13 mag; 58.8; 47.1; 52.1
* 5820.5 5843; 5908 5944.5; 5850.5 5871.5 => -0.01 mag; 57.9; 56.5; 57.4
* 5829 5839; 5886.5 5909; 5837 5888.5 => -0.06 mag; 58.3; 49.2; 54.2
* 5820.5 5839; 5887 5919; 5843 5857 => -0.05 mag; 57.7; 51.5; 56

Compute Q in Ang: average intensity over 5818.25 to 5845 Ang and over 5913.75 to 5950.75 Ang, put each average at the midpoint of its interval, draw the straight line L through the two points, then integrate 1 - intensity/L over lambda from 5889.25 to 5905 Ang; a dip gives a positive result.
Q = 2.62 Ang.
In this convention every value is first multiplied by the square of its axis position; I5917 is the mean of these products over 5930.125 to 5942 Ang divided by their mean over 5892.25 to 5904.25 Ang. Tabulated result 1.17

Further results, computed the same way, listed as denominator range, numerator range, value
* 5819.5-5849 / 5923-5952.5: 1.01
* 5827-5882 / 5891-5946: 0.96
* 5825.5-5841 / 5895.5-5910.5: 0.95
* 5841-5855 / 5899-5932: 0.98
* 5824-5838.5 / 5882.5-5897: 0.82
